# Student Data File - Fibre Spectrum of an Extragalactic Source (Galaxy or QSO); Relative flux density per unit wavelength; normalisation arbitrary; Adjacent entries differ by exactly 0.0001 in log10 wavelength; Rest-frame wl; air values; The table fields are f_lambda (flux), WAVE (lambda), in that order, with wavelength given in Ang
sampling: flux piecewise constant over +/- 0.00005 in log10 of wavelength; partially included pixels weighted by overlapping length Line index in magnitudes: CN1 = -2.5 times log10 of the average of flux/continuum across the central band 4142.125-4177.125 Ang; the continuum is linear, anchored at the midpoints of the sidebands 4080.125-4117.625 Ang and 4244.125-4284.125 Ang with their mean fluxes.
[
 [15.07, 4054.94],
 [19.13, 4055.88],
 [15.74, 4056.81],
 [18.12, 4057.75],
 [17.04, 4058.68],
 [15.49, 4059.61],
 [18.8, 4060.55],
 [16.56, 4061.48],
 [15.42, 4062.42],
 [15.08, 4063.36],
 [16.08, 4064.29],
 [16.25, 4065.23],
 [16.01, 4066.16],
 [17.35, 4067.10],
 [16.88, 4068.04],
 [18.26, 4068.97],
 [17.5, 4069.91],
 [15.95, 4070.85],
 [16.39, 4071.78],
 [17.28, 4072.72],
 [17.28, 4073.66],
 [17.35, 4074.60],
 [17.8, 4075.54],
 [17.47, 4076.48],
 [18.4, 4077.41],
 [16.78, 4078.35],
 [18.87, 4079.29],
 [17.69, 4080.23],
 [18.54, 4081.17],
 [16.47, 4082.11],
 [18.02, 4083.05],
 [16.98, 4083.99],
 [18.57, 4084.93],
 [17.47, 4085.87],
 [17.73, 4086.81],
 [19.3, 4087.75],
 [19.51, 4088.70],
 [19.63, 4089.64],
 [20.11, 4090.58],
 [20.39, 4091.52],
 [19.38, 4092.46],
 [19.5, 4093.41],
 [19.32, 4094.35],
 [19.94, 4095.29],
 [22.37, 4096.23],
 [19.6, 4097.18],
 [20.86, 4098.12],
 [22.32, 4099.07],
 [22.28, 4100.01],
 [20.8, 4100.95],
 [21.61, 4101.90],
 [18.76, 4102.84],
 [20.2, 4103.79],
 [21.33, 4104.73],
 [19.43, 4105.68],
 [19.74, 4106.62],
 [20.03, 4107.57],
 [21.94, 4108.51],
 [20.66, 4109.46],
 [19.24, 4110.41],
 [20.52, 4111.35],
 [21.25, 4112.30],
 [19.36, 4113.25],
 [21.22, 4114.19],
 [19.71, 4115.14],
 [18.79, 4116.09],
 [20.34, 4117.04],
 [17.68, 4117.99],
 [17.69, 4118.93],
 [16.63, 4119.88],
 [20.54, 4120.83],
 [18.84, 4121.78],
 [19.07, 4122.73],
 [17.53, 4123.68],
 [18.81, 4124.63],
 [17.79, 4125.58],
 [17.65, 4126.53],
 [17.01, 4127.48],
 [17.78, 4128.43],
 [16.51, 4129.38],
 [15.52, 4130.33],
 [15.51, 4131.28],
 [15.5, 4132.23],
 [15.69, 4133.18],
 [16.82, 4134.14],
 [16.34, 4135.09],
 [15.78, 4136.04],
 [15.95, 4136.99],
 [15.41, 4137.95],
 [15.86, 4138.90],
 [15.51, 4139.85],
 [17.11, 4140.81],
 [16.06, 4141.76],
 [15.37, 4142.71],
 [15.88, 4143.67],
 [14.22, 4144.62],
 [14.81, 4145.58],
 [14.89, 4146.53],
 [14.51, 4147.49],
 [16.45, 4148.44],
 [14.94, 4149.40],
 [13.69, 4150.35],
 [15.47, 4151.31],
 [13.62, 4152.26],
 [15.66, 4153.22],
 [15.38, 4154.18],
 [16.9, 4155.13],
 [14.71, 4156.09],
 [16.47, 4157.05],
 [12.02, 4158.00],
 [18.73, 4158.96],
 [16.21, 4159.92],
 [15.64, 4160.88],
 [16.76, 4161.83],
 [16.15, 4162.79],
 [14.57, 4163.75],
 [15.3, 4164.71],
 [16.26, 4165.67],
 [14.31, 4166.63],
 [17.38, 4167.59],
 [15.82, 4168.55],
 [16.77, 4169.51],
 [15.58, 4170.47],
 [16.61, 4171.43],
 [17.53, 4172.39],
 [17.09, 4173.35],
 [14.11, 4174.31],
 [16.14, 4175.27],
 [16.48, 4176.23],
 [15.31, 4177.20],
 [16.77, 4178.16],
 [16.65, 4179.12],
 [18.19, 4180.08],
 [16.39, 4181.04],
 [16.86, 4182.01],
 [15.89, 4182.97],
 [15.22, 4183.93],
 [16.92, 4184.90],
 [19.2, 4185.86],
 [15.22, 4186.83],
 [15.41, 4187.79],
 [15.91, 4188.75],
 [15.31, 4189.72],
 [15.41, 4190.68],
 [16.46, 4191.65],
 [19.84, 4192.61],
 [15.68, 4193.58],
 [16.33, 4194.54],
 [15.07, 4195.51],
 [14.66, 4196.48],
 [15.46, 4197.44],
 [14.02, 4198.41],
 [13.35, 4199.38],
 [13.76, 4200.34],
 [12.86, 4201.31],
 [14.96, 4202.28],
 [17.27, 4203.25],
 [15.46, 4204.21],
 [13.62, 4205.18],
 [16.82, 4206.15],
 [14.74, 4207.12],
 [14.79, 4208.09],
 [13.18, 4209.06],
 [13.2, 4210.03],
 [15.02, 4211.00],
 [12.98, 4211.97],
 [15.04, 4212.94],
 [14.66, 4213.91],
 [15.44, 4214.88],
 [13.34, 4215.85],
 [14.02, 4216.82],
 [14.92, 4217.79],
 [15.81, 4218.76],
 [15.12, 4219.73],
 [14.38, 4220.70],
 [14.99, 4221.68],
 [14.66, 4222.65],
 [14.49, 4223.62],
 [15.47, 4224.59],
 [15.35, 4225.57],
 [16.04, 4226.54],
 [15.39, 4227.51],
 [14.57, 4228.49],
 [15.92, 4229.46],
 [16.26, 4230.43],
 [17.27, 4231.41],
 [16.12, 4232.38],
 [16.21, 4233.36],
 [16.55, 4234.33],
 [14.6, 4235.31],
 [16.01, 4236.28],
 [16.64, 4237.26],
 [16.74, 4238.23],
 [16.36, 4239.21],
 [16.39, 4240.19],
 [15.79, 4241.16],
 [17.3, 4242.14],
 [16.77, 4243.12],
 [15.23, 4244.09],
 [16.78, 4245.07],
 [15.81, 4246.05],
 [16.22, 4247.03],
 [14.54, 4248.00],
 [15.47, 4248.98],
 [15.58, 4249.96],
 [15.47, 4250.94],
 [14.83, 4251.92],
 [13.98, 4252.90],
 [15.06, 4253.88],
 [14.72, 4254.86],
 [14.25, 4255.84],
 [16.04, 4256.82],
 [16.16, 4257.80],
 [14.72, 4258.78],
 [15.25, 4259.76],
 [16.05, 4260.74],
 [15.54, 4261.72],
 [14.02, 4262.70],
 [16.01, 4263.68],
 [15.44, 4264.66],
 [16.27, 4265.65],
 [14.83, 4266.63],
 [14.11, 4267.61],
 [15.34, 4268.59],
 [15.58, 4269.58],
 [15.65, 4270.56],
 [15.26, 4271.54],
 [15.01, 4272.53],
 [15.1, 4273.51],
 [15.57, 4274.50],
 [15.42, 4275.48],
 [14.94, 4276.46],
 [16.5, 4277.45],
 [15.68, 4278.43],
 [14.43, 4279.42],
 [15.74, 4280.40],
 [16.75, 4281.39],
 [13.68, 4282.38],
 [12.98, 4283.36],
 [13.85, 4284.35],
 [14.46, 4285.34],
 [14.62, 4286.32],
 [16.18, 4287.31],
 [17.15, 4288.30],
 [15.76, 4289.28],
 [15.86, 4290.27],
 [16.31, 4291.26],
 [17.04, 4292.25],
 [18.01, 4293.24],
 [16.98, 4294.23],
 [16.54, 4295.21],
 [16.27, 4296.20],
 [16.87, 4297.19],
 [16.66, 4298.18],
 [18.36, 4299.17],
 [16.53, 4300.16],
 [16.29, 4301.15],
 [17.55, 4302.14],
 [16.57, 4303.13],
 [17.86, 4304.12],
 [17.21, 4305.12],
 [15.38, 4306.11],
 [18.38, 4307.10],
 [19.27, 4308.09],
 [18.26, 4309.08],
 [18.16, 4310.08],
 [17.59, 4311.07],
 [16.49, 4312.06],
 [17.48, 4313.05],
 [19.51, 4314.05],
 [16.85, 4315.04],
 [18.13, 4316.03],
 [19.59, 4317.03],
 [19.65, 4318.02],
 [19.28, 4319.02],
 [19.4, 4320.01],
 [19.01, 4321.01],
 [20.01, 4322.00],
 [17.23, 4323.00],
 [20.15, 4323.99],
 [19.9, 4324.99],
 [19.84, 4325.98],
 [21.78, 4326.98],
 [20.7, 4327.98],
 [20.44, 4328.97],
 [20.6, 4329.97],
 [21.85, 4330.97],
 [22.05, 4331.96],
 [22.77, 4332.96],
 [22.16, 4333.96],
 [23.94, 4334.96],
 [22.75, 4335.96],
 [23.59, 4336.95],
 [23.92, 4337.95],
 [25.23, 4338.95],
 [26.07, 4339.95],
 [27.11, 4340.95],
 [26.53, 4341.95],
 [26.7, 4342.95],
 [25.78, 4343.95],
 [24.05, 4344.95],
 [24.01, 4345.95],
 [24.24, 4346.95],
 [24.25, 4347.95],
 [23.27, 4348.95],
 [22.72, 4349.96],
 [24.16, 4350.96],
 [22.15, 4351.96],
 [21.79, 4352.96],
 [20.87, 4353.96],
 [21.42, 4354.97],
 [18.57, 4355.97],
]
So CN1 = 0.16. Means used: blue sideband 19.8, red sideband 15.3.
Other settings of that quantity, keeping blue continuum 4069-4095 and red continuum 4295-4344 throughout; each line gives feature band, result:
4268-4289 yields 0.277 mag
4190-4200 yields 0.215 mag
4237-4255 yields 0.225 mag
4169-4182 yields 0.149 mag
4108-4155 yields 0.086 mag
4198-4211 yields 0.300 mag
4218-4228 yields 0.258 mag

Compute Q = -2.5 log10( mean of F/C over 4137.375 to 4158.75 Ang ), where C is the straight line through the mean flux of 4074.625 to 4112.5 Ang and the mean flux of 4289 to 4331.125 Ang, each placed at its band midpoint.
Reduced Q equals 0.25 mag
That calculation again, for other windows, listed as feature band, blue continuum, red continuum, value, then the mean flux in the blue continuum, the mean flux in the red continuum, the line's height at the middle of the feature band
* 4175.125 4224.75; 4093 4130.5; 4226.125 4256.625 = 0.11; 19.5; 15.8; 17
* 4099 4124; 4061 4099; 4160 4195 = -0.14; 18.1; 16.3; 17.5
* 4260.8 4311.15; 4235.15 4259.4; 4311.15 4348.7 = 0.15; 15.7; 21.7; 18.5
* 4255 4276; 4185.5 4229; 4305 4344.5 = 0.17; 15.1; 20.8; 17.9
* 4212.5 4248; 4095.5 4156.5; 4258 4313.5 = 0.07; 17.8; 16.1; 16.7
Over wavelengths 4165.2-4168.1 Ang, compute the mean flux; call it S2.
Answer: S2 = 16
